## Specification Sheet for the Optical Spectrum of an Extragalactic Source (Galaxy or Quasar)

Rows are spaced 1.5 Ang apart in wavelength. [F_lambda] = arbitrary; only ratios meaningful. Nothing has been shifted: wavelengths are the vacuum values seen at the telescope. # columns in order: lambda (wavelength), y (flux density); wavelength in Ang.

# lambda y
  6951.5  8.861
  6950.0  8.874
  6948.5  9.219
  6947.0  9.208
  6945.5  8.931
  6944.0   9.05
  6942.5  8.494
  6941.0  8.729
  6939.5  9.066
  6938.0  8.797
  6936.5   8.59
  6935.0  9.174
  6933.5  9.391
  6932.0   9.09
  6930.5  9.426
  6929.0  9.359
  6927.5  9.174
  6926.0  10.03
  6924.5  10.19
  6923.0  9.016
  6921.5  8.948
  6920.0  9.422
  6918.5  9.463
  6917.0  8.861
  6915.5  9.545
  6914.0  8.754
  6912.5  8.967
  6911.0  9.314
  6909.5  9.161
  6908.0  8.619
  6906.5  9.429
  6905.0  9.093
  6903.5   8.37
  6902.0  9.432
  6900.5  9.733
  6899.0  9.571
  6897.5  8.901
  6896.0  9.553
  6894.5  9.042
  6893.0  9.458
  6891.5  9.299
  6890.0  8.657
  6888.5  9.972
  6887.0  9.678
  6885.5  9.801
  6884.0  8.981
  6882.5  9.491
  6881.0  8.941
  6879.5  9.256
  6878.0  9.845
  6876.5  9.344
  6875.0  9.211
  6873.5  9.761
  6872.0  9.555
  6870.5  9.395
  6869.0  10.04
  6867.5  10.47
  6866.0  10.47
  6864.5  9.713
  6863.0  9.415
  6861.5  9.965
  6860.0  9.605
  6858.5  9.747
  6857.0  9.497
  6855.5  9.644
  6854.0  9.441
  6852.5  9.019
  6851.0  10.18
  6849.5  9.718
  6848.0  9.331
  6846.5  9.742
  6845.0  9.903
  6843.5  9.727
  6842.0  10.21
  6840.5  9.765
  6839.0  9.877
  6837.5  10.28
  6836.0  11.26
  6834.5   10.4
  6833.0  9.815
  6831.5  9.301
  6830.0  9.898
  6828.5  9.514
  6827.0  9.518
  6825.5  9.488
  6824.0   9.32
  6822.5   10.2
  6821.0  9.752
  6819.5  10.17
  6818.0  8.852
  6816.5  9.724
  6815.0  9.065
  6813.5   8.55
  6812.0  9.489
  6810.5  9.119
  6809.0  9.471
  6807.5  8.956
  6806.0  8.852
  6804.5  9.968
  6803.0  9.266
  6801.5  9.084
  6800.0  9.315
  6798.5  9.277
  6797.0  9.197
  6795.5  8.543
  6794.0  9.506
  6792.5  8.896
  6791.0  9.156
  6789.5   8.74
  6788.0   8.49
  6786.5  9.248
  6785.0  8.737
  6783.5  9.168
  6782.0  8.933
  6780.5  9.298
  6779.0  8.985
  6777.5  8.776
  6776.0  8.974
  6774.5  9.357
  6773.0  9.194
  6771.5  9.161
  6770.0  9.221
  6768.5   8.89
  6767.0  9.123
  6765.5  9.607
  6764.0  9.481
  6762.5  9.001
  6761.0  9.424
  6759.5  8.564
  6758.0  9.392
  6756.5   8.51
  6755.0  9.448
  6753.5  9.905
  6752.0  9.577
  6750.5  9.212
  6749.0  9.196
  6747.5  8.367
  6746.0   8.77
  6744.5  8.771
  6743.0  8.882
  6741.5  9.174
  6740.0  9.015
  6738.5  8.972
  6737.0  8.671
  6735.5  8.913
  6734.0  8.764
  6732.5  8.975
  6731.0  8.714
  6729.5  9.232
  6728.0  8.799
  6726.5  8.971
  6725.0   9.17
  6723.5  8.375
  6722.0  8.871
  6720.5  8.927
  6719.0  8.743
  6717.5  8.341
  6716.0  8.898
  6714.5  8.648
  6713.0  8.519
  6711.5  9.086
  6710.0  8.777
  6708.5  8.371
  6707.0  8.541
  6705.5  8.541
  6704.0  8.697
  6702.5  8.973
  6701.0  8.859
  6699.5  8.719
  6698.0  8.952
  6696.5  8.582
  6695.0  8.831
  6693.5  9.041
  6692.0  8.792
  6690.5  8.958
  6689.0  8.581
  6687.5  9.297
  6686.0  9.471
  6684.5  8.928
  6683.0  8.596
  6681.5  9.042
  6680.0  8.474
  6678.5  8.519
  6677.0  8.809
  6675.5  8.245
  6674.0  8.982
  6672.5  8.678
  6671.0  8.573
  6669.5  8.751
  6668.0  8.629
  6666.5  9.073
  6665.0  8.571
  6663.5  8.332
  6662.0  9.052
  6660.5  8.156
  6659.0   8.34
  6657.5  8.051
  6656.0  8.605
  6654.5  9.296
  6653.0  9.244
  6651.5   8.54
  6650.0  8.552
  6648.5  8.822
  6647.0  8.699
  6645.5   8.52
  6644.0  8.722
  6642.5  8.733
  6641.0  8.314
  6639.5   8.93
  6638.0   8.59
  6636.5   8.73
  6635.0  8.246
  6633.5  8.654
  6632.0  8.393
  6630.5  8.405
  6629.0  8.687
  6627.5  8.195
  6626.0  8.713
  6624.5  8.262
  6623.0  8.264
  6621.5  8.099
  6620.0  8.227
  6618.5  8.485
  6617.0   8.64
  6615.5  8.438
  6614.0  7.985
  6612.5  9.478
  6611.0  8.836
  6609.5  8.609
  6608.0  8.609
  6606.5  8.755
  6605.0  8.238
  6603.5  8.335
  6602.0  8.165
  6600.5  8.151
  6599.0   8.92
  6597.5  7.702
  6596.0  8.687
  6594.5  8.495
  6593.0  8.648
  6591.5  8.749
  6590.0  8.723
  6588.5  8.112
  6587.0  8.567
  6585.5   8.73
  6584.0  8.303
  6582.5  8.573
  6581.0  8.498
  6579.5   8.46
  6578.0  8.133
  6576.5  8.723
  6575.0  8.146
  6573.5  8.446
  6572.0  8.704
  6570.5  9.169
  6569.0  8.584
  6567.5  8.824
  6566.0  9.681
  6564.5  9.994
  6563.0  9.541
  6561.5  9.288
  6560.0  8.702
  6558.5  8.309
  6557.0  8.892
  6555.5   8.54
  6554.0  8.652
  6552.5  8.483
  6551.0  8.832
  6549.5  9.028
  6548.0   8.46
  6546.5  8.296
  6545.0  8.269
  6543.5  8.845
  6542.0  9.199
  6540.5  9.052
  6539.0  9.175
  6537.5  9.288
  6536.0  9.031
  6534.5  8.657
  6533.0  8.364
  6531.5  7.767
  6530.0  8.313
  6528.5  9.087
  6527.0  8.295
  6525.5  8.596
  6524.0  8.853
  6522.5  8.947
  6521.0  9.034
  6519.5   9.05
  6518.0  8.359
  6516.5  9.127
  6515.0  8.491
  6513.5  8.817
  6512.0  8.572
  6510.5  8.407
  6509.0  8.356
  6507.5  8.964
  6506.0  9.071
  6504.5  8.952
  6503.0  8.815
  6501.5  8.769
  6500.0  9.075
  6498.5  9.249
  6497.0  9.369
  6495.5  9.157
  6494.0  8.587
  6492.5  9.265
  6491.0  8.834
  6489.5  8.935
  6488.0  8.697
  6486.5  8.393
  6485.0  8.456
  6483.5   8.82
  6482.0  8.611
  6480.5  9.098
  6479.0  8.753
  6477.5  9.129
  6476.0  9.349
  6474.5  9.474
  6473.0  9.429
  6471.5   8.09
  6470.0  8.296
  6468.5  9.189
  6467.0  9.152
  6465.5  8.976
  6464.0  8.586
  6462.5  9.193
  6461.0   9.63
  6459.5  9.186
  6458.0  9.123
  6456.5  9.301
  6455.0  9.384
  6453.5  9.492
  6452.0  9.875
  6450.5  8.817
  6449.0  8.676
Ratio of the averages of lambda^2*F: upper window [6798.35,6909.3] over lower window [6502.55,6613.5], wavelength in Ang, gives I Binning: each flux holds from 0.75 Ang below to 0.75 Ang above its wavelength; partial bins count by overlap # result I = 1.20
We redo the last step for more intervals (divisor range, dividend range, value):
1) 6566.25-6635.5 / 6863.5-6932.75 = 1.21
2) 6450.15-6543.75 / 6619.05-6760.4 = 1.04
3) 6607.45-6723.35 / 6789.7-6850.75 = 1.15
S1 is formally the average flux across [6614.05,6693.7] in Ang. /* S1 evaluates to 8.63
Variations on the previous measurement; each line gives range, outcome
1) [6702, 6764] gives 8.9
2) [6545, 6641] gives 8.59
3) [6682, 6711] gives 8.82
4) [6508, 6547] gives 8.71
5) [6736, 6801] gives 9.07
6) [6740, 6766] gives 9.13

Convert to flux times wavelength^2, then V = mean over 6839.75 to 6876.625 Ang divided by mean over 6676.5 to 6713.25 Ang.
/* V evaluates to 1.2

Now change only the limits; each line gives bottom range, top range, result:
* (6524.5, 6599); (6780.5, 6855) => 1.18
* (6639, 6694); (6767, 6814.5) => 1.08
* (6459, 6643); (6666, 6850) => 1.11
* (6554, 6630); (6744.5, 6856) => 1.16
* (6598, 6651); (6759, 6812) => 1.12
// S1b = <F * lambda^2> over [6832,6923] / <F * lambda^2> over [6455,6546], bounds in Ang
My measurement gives 1.2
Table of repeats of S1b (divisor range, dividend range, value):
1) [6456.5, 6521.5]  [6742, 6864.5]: 1.16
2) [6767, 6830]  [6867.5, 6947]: 1.04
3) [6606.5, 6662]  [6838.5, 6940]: 1.19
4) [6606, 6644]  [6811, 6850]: 1.21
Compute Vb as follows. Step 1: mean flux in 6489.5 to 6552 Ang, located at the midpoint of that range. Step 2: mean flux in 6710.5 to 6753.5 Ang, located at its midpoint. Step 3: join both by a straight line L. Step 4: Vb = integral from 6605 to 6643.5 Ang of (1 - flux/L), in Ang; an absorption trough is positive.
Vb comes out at 1.39 Ang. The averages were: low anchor 8.8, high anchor 8.89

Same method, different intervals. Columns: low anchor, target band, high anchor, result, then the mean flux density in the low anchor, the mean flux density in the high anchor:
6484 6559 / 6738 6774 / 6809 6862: 1.25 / 8.76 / 9.68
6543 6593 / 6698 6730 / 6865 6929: 0.86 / 8.7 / 9.39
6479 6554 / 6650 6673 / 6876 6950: 0.73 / 8.78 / 9.22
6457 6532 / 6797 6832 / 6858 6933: -0.36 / 8.86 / 9.41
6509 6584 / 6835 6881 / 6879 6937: -2.90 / 8.74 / 9.26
